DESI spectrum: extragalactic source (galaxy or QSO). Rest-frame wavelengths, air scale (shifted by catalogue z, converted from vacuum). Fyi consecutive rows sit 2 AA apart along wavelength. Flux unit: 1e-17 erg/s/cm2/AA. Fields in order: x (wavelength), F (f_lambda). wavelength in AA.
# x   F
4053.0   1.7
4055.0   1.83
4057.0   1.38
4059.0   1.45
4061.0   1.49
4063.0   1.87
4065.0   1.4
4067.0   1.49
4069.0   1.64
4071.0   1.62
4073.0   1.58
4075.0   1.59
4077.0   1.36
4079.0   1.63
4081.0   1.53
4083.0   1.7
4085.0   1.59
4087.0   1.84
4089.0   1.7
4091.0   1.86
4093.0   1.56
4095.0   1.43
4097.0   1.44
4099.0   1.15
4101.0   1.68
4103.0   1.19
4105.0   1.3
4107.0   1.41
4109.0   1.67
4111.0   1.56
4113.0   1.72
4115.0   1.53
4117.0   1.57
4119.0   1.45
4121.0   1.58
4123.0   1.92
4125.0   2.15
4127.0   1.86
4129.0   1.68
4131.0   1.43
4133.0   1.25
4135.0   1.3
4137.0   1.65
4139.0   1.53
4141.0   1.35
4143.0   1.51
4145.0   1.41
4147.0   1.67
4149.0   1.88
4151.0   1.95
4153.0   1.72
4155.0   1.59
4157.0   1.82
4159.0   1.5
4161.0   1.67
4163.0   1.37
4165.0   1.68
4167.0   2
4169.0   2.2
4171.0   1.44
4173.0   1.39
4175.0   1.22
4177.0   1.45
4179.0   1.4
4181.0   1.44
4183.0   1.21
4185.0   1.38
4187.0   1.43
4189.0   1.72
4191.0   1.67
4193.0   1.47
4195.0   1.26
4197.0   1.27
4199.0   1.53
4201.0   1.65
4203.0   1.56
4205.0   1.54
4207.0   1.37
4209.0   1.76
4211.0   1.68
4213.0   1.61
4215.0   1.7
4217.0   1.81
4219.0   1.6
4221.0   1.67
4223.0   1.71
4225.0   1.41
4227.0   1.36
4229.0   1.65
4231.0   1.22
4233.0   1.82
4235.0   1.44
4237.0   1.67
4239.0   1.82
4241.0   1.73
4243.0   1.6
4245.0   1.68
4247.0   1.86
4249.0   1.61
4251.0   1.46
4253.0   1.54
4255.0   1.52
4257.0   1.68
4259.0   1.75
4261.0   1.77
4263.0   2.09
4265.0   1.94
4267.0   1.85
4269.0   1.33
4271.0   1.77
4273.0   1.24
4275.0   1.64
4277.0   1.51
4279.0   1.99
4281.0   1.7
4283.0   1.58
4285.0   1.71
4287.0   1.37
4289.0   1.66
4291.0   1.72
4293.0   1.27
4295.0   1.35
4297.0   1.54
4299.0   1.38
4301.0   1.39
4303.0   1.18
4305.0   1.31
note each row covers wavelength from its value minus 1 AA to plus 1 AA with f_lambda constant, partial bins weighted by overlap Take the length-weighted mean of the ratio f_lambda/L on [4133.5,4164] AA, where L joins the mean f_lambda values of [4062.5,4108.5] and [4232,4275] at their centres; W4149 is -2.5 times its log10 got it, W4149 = 0.00 mag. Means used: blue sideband 1.54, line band 1.59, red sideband 1.67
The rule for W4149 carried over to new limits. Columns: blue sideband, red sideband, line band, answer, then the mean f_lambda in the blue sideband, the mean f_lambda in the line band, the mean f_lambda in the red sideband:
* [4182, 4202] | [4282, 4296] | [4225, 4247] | -0.080 mag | 1.46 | 1.6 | 1.52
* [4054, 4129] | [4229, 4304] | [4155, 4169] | -0.072 mag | 1.59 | 1.7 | 1.61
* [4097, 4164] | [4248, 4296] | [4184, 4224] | 0.022 mag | 1.57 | 1.57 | 1.63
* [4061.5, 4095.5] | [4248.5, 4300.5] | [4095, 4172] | 0.010 mag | 1.61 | 1.6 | 1.61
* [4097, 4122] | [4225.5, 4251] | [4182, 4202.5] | 0.075 mag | 1.48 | 1.46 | 1.61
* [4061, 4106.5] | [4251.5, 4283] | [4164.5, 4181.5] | 0.022 mag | 1.55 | 1.58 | 1.68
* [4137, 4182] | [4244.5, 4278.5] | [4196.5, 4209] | 0.077 mag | 1.6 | 1.52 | 1.67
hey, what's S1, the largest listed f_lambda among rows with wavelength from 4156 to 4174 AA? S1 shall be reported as 2.2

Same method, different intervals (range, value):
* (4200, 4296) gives 2.09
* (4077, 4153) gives 2.15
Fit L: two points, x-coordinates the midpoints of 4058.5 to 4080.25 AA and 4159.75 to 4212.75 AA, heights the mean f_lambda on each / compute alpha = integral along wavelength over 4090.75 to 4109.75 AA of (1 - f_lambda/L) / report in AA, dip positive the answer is 1.2 AA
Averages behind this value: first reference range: 1.56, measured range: 1.45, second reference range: 1.53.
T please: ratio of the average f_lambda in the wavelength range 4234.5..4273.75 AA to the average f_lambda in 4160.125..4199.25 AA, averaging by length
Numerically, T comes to 1.11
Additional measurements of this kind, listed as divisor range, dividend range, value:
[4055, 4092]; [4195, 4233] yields 0.97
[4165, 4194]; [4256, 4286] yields 1.11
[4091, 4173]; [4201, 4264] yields 1.03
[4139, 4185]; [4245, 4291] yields 1.05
